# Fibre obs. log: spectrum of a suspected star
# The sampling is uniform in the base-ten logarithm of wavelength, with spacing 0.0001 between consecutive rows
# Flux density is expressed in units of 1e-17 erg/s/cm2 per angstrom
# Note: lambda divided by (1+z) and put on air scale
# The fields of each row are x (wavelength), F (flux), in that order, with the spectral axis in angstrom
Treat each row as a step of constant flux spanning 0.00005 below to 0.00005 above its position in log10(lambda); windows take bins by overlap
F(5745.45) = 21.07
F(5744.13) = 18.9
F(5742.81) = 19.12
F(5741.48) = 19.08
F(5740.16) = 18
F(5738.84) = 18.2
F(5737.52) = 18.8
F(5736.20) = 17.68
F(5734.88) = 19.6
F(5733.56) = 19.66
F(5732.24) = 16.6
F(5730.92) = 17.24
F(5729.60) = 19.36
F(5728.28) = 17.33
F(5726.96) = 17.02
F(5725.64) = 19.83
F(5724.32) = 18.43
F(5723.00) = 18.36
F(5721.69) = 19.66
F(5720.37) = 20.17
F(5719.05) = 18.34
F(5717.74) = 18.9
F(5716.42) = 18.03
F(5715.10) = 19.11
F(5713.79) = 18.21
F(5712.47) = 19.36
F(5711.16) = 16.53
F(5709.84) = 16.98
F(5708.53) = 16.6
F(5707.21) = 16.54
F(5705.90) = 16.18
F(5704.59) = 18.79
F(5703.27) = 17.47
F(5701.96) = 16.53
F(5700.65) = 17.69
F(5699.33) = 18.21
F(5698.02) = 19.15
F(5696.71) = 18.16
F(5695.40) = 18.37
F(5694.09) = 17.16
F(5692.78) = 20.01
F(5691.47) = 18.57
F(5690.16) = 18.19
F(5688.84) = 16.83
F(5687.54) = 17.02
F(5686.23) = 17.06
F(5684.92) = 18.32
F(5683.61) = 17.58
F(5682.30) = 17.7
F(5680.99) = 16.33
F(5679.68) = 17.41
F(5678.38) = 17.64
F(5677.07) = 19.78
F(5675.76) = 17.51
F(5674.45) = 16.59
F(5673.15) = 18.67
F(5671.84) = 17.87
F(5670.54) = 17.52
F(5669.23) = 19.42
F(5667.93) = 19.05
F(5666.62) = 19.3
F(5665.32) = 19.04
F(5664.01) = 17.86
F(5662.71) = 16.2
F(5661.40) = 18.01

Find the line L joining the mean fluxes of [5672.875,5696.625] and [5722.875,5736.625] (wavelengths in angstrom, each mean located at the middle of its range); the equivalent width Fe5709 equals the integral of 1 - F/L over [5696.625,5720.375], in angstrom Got 0.2 angstrom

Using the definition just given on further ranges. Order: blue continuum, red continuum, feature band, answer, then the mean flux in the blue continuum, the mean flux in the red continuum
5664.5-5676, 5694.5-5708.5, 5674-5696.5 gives 0.3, 18.4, 17.6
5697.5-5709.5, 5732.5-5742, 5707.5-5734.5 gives -0.3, 17.4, 18.6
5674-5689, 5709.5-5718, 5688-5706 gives -0.2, 17.5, 18.2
